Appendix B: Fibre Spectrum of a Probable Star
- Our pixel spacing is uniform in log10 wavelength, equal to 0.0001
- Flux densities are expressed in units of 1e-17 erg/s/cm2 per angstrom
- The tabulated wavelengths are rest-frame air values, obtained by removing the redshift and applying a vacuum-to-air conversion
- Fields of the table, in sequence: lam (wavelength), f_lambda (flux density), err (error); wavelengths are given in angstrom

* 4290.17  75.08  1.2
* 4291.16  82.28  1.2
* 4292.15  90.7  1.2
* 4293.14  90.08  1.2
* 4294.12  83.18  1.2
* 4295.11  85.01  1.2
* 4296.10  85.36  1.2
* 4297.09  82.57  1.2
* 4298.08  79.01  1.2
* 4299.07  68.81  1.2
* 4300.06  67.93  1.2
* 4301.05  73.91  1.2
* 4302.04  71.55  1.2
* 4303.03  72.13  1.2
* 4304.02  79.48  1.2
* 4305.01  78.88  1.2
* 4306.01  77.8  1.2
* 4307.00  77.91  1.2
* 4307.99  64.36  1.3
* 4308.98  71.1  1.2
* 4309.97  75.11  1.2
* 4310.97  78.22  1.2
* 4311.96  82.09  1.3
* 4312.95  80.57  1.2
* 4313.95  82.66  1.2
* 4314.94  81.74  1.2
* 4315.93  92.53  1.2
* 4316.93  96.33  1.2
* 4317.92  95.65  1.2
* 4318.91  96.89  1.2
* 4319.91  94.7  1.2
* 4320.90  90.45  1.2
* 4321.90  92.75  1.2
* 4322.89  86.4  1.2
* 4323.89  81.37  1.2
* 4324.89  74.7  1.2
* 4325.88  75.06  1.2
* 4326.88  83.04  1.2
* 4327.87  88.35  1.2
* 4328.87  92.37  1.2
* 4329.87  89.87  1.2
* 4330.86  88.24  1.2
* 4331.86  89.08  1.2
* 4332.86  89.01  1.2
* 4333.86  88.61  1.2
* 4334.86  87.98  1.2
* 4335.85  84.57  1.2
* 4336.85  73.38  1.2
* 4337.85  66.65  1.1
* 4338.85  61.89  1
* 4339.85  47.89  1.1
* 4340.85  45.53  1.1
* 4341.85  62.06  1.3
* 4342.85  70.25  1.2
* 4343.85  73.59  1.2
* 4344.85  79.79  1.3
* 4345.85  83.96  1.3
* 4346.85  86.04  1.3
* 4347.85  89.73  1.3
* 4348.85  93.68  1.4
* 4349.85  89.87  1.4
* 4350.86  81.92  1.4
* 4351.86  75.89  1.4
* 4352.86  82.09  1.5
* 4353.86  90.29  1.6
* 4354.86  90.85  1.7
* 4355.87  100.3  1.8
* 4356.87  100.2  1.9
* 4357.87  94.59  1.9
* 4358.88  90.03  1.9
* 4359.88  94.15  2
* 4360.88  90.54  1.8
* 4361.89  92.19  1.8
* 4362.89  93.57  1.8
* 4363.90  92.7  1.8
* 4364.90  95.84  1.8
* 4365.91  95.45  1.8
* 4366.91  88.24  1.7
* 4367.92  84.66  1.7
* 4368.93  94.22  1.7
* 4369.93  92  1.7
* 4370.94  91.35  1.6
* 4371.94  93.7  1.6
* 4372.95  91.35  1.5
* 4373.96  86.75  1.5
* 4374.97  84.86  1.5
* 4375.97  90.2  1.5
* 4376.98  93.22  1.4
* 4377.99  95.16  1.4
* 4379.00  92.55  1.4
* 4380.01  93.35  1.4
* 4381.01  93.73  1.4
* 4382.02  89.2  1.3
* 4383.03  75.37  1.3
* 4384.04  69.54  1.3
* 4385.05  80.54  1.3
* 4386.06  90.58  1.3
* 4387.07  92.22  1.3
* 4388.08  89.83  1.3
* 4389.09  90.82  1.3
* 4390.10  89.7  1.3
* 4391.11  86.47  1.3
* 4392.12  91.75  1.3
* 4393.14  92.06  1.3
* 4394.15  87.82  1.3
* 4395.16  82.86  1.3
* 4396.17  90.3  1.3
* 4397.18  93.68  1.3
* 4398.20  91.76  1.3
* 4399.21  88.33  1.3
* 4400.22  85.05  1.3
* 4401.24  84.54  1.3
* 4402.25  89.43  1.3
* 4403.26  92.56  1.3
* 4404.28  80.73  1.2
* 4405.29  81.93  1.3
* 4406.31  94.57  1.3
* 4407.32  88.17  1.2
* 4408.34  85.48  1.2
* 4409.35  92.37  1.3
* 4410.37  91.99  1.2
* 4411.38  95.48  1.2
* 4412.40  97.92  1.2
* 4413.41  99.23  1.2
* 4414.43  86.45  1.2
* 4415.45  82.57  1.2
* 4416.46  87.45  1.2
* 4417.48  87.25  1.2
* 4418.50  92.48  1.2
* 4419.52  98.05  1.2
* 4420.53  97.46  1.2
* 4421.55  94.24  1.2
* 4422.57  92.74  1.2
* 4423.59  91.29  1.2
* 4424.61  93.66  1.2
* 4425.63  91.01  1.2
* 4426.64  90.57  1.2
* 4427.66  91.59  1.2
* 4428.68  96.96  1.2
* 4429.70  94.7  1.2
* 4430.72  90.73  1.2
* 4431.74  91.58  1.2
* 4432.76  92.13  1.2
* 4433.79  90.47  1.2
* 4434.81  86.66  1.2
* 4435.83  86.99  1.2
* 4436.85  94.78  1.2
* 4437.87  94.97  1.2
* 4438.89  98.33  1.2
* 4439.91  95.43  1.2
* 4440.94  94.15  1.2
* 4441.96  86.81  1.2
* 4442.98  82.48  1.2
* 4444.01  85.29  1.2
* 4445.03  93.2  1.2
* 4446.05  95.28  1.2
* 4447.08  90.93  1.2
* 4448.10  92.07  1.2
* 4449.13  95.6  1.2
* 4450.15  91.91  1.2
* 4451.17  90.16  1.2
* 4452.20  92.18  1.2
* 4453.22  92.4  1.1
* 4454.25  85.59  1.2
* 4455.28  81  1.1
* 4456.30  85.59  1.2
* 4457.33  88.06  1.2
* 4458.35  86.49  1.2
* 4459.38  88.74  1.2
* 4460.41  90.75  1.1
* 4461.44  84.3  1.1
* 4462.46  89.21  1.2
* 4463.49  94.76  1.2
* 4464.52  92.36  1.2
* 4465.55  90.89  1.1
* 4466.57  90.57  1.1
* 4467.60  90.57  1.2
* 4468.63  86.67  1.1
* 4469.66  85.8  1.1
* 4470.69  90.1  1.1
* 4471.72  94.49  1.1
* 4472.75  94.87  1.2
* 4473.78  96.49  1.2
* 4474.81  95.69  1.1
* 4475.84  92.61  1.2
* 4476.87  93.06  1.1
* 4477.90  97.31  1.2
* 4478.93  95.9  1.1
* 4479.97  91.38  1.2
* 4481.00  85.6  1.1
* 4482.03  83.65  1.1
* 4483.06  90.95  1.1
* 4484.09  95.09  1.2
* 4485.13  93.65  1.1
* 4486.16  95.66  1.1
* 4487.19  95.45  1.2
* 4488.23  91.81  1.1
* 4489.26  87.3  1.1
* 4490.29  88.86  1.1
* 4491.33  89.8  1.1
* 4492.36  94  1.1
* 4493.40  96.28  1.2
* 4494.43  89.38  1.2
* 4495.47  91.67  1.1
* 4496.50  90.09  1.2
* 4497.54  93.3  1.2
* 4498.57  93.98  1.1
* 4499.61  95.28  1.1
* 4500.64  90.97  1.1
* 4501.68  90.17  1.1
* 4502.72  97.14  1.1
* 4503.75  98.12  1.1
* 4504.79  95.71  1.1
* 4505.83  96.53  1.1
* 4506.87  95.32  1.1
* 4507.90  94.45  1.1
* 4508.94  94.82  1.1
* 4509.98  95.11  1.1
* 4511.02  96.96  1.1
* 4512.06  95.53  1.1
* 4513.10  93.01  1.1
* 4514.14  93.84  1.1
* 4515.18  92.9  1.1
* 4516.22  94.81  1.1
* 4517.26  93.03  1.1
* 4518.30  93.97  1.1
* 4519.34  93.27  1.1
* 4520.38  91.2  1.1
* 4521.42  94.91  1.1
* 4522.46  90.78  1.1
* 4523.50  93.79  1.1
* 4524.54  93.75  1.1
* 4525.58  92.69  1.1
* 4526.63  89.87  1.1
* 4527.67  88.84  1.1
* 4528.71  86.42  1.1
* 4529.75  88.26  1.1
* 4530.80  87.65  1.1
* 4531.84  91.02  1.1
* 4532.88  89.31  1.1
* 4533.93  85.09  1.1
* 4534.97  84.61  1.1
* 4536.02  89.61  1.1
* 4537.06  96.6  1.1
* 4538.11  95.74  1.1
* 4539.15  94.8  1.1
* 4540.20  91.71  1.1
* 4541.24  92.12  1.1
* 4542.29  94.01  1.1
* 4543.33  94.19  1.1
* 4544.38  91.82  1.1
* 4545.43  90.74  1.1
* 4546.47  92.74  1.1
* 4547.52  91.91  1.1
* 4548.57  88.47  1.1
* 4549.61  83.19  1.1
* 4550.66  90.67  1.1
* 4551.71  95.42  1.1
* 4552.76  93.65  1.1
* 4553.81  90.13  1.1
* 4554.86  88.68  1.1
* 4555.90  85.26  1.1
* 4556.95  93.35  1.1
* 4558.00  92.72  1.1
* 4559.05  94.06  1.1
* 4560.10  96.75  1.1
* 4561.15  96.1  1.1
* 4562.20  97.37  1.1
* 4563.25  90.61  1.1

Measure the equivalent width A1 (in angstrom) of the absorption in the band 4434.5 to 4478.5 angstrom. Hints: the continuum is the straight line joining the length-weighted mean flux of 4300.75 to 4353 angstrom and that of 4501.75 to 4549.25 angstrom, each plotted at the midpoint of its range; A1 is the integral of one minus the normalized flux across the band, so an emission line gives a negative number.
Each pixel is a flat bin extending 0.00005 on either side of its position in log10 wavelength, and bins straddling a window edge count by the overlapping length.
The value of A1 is -1.2 angstrom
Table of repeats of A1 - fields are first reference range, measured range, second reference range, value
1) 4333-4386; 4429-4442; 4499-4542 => -0.54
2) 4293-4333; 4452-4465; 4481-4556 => 0.12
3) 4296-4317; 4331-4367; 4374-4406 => -0.28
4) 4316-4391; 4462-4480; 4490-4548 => -0.33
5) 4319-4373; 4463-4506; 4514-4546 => -1.14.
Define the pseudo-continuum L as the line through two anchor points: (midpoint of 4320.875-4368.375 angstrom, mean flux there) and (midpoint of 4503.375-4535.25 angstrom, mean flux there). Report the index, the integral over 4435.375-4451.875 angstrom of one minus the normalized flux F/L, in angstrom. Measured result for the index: -0.5 angstrom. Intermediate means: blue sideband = 84.1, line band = 91.8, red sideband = 92.5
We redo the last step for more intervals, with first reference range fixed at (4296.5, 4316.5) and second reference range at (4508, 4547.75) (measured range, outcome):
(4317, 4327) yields -1.23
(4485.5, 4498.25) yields -0.33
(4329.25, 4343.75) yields 0.78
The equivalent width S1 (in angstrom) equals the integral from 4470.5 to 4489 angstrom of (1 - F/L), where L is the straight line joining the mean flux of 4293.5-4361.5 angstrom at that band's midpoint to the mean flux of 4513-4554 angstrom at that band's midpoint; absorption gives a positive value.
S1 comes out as -0.82 angstrom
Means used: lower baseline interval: 82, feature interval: 92.9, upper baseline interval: 91.5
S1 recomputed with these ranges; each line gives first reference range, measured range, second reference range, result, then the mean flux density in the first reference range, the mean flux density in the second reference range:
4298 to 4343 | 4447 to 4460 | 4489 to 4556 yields -0.2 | 79.4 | 92.1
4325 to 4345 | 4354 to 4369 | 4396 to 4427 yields -2.1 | 76.8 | 90.6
